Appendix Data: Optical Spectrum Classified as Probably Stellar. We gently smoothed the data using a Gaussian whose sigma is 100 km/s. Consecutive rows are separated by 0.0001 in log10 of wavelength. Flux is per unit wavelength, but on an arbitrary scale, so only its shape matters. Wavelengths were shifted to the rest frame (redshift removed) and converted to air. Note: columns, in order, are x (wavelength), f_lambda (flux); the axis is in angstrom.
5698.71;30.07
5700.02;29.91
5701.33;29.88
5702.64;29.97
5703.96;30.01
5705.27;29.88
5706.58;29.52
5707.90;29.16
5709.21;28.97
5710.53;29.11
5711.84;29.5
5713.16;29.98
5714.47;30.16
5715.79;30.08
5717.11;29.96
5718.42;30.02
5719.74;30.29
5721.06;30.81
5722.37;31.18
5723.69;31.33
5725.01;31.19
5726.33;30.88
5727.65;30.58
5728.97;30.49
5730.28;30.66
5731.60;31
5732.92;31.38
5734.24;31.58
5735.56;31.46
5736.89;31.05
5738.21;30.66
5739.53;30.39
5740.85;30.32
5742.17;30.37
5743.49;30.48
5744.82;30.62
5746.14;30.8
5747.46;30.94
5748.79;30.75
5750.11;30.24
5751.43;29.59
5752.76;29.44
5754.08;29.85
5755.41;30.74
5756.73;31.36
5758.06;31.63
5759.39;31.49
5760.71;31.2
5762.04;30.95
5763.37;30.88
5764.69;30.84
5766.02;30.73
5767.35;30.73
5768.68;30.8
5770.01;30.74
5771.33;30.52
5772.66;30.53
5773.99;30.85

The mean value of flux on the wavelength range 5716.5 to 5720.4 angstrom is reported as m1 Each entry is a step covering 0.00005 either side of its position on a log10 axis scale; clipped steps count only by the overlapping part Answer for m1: 30.1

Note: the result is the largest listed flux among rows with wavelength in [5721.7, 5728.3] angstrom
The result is 31.33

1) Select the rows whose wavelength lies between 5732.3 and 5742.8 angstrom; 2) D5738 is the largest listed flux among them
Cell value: 31.58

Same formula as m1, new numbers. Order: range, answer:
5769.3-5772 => 30.7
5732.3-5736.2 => 31.5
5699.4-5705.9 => 29.9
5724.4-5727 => 31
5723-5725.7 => 31.2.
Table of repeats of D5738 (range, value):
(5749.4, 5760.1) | 31.63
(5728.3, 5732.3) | 31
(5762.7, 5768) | 30.88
